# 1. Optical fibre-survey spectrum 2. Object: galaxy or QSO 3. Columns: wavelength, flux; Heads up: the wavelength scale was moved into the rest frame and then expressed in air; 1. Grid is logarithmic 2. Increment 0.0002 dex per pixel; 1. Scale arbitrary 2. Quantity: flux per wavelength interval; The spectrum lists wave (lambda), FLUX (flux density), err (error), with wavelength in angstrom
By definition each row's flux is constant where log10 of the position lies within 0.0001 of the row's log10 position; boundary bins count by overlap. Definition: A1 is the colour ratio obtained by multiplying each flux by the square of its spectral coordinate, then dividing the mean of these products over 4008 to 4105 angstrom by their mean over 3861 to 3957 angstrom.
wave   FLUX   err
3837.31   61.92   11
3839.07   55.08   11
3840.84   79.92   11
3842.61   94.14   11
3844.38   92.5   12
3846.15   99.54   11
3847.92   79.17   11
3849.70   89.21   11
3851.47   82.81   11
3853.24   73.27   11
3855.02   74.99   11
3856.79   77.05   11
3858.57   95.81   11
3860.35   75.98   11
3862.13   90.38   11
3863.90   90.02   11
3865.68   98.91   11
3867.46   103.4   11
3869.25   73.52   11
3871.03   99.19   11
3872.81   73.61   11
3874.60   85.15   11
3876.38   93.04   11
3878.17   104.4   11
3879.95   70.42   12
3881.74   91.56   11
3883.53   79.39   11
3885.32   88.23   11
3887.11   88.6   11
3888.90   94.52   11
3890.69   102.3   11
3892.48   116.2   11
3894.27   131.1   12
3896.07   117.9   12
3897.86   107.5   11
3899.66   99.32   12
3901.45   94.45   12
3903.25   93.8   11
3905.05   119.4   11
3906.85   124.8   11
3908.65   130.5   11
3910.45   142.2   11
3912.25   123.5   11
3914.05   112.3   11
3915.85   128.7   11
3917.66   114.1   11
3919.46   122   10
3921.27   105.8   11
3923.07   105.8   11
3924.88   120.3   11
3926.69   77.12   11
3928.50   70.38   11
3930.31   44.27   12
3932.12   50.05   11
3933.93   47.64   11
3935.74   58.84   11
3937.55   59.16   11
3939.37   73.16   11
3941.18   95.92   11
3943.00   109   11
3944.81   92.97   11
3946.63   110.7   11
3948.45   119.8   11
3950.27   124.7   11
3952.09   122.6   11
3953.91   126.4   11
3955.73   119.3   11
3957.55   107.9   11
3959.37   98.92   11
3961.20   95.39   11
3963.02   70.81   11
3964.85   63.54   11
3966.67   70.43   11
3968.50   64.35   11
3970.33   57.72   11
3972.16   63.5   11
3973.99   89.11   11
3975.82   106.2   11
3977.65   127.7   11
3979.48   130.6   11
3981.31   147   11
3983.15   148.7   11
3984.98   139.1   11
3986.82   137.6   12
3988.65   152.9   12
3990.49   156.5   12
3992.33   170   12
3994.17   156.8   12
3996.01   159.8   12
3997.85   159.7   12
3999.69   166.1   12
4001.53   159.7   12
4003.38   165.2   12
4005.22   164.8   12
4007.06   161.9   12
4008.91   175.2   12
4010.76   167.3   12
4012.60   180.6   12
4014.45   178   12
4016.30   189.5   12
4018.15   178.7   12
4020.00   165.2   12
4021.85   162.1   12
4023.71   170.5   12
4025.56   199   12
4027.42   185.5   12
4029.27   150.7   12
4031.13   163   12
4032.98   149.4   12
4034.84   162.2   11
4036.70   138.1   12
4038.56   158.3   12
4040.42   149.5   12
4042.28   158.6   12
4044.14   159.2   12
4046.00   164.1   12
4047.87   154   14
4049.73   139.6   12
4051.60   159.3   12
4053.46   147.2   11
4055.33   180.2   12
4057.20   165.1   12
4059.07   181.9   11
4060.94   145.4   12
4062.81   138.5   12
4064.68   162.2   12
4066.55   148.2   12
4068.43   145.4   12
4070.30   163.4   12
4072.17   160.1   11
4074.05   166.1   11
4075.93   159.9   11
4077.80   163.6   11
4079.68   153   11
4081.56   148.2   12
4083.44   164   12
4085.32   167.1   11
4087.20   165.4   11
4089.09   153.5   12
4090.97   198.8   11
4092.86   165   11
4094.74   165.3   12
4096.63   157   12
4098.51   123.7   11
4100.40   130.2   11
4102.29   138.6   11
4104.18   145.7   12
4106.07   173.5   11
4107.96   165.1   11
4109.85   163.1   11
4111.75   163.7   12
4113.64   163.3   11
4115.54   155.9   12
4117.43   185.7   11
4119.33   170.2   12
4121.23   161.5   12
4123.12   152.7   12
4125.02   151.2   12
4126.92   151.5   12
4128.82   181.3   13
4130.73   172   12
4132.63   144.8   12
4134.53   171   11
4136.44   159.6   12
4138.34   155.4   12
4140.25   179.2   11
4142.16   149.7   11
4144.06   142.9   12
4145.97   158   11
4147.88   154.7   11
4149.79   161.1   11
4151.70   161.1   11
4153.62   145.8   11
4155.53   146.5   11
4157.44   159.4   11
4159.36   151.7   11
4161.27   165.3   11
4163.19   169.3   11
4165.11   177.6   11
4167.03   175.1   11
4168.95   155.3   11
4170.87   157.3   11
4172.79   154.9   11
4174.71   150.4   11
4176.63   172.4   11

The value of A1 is 1.75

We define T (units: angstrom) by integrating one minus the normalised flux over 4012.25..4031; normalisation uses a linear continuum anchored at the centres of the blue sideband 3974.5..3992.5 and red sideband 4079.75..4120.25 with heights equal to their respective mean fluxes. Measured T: -3.8 angstrom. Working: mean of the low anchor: 139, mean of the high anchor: 160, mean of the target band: 175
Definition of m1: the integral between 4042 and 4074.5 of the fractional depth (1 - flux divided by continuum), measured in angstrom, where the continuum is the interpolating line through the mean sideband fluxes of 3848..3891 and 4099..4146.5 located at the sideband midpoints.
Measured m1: -3.9 angstrom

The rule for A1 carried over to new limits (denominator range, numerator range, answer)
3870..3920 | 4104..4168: 1.73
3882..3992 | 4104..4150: 1.71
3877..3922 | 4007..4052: 1.63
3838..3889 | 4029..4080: 2.01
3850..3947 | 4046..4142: 1.86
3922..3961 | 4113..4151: 1.92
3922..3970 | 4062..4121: 1.94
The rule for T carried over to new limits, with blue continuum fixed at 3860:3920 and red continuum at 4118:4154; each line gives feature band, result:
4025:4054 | -4.47 angstrom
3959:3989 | 4.79 angstrom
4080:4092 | -1.41 angstrom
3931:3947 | 5.36 angstrom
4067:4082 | -1.25 angstrom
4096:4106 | 0.66 angstrom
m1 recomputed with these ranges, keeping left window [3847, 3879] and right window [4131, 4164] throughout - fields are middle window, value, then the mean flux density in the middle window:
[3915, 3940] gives 4.43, 84.1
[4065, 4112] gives -4.95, 158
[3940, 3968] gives 2.07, 101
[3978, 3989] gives -2.32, 141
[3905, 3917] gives -3.35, 126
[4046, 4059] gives -2.49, 160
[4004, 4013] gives -3.39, 169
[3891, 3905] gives -2.01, 109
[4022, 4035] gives -4.14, 169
